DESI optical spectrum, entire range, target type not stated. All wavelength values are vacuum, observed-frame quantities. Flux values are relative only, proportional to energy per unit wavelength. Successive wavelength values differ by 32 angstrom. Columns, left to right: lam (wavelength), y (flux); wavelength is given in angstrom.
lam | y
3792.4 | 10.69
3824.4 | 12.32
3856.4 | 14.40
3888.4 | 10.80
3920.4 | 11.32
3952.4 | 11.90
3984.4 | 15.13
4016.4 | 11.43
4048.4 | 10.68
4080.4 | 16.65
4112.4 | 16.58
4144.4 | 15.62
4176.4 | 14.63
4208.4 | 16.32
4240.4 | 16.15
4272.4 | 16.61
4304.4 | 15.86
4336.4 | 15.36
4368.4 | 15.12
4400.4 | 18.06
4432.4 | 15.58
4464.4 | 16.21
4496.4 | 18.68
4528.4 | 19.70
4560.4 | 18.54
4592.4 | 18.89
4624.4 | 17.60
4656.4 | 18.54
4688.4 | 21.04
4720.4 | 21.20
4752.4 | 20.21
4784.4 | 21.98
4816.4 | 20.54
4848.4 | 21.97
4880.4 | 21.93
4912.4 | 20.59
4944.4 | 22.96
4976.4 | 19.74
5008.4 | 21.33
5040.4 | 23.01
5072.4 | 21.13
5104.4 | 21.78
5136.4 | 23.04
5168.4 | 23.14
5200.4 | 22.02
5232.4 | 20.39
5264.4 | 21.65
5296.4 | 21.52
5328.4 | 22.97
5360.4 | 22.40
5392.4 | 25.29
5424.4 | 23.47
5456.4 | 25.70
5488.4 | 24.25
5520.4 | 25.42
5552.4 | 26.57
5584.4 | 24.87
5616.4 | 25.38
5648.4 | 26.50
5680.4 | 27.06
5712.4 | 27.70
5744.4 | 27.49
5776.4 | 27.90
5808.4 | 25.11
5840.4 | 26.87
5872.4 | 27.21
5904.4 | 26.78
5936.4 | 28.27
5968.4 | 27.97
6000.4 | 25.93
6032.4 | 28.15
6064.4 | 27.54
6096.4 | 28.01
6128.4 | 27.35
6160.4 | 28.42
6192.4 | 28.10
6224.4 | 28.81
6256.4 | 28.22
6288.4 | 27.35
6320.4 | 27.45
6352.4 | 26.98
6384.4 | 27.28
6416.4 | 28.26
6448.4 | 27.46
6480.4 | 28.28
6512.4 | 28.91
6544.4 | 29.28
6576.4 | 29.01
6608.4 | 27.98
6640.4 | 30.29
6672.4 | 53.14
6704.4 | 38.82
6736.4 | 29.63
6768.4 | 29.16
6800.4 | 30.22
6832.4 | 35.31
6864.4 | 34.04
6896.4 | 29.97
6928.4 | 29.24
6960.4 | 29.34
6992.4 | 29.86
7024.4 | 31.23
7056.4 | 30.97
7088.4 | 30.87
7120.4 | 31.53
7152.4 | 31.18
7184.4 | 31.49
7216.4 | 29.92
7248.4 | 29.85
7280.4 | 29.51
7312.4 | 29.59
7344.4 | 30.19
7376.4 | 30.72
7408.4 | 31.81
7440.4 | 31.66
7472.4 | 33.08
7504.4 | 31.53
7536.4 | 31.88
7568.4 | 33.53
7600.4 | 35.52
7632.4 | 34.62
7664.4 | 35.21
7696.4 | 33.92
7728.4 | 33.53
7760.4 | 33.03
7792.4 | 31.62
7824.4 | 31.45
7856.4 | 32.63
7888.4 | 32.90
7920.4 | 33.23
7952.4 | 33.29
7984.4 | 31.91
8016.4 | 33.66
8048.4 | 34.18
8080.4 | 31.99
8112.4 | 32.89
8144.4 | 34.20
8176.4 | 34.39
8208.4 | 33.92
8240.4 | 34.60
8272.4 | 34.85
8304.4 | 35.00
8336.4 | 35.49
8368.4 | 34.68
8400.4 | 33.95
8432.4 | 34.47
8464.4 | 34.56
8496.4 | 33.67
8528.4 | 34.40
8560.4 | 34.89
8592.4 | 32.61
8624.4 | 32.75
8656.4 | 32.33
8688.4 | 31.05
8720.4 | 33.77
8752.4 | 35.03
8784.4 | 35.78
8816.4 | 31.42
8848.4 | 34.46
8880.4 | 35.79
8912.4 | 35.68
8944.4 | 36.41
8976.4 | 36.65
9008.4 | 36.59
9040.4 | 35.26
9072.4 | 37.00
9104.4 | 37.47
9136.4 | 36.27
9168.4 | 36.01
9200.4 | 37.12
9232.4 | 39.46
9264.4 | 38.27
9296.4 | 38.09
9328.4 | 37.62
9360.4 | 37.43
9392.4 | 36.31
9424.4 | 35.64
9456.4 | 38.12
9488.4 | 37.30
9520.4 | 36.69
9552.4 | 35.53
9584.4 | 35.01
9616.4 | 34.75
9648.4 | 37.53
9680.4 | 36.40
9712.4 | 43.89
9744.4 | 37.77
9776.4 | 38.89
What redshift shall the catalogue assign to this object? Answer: 0.018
